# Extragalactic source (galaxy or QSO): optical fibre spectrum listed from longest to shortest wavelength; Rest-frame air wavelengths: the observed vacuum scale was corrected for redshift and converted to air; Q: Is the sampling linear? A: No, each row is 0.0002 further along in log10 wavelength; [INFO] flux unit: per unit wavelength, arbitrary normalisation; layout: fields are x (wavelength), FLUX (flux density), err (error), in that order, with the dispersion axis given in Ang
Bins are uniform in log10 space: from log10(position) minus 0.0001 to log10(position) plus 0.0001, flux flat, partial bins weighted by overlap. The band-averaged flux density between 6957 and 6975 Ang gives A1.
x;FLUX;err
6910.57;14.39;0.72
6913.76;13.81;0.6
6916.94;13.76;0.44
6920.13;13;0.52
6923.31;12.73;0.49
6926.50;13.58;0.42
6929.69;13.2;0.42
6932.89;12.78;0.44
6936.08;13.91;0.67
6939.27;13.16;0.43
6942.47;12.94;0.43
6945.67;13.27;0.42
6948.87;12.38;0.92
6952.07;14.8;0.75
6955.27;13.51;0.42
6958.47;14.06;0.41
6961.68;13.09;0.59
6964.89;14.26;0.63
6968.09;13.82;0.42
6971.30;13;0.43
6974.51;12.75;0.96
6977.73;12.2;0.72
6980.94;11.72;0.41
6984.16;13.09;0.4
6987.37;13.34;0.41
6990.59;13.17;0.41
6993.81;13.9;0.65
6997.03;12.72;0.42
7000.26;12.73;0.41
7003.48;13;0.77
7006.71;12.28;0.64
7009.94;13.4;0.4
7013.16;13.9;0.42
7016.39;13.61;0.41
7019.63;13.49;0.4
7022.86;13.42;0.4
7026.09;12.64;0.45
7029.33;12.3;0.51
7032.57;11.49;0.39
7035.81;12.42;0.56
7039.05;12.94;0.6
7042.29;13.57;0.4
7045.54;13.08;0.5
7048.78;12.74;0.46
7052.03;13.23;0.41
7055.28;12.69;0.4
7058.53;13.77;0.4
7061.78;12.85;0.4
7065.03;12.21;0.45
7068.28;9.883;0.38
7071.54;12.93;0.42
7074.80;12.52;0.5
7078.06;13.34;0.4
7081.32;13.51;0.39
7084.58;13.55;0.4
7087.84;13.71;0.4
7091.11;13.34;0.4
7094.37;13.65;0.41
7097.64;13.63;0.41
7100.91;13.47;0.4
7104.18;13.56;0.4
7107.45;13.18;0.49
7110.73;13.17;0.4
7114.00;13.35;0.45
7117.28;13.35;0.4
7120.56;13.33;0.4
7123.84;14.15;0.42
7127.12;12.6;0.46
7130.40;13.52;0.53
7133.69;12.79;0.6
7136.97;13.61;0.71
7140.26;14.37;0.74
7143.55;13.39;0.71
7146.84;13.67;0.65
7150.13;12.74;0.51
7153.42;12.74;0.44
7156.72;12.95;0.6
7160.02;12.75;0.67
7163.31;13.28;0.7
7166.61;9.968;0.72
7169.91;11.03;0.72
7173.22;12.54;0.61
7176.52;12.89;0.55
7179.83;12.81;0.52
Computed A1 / 13.5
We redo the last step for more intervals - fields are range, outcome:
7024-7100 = 12.9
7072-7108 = 13.4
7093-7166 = 13.3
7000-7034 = 12.9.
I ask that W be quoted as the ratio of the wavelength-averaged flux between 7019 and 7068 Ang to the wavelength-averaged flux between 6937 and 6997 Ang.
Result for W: 0.96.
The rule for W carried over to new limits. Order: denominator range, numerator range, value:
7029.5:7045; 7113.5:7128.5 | 1.06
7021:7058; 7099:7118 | 1.04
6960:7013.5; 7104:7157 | 1.02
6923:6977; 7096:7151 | 1.00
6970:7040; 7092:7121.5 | 1.04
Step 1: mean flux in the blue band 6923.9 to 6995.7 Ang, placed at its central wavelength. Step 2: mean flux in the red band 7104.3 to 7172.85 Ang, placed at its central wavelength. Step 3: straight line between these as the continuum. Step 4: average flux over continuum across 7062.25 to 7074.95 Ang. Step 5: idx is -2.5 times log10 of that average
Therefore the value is 0.10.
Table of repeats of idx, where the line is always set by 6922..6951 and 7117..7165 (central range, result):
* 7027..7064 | 0.03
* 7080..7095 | -0.03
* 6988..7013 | 0.01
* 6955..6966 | -0.05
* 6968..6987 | 0.04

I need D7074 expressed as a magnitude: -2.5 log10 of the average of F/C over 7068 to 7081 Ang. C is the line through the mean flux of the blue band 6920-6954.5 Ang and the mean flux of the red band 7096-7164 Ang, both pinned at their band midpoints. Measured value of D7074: 0.06 mag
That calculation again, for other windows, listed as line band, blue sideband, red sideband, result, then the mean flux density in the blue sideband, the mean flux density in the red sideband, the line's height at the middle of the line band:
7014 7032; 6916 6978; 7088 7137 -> 0.03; 13.3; 13.4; 13.4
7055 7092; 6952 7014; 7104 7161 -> 0.03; 13.2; 13.3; 13.2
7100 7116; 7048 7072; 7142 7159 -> -0.04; 12.5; 13.1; 12.8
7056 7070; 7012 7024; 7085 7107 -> 0.11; 13.6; 13.5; 13.6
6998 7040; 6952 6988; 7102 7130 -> 0.03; 13.2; 13.3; 13.3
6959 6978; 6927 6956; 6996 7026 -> 0.00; 13.3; 13.2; 13.3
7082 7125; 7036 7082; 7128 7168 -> -0.05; 12.8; 13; 12.9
